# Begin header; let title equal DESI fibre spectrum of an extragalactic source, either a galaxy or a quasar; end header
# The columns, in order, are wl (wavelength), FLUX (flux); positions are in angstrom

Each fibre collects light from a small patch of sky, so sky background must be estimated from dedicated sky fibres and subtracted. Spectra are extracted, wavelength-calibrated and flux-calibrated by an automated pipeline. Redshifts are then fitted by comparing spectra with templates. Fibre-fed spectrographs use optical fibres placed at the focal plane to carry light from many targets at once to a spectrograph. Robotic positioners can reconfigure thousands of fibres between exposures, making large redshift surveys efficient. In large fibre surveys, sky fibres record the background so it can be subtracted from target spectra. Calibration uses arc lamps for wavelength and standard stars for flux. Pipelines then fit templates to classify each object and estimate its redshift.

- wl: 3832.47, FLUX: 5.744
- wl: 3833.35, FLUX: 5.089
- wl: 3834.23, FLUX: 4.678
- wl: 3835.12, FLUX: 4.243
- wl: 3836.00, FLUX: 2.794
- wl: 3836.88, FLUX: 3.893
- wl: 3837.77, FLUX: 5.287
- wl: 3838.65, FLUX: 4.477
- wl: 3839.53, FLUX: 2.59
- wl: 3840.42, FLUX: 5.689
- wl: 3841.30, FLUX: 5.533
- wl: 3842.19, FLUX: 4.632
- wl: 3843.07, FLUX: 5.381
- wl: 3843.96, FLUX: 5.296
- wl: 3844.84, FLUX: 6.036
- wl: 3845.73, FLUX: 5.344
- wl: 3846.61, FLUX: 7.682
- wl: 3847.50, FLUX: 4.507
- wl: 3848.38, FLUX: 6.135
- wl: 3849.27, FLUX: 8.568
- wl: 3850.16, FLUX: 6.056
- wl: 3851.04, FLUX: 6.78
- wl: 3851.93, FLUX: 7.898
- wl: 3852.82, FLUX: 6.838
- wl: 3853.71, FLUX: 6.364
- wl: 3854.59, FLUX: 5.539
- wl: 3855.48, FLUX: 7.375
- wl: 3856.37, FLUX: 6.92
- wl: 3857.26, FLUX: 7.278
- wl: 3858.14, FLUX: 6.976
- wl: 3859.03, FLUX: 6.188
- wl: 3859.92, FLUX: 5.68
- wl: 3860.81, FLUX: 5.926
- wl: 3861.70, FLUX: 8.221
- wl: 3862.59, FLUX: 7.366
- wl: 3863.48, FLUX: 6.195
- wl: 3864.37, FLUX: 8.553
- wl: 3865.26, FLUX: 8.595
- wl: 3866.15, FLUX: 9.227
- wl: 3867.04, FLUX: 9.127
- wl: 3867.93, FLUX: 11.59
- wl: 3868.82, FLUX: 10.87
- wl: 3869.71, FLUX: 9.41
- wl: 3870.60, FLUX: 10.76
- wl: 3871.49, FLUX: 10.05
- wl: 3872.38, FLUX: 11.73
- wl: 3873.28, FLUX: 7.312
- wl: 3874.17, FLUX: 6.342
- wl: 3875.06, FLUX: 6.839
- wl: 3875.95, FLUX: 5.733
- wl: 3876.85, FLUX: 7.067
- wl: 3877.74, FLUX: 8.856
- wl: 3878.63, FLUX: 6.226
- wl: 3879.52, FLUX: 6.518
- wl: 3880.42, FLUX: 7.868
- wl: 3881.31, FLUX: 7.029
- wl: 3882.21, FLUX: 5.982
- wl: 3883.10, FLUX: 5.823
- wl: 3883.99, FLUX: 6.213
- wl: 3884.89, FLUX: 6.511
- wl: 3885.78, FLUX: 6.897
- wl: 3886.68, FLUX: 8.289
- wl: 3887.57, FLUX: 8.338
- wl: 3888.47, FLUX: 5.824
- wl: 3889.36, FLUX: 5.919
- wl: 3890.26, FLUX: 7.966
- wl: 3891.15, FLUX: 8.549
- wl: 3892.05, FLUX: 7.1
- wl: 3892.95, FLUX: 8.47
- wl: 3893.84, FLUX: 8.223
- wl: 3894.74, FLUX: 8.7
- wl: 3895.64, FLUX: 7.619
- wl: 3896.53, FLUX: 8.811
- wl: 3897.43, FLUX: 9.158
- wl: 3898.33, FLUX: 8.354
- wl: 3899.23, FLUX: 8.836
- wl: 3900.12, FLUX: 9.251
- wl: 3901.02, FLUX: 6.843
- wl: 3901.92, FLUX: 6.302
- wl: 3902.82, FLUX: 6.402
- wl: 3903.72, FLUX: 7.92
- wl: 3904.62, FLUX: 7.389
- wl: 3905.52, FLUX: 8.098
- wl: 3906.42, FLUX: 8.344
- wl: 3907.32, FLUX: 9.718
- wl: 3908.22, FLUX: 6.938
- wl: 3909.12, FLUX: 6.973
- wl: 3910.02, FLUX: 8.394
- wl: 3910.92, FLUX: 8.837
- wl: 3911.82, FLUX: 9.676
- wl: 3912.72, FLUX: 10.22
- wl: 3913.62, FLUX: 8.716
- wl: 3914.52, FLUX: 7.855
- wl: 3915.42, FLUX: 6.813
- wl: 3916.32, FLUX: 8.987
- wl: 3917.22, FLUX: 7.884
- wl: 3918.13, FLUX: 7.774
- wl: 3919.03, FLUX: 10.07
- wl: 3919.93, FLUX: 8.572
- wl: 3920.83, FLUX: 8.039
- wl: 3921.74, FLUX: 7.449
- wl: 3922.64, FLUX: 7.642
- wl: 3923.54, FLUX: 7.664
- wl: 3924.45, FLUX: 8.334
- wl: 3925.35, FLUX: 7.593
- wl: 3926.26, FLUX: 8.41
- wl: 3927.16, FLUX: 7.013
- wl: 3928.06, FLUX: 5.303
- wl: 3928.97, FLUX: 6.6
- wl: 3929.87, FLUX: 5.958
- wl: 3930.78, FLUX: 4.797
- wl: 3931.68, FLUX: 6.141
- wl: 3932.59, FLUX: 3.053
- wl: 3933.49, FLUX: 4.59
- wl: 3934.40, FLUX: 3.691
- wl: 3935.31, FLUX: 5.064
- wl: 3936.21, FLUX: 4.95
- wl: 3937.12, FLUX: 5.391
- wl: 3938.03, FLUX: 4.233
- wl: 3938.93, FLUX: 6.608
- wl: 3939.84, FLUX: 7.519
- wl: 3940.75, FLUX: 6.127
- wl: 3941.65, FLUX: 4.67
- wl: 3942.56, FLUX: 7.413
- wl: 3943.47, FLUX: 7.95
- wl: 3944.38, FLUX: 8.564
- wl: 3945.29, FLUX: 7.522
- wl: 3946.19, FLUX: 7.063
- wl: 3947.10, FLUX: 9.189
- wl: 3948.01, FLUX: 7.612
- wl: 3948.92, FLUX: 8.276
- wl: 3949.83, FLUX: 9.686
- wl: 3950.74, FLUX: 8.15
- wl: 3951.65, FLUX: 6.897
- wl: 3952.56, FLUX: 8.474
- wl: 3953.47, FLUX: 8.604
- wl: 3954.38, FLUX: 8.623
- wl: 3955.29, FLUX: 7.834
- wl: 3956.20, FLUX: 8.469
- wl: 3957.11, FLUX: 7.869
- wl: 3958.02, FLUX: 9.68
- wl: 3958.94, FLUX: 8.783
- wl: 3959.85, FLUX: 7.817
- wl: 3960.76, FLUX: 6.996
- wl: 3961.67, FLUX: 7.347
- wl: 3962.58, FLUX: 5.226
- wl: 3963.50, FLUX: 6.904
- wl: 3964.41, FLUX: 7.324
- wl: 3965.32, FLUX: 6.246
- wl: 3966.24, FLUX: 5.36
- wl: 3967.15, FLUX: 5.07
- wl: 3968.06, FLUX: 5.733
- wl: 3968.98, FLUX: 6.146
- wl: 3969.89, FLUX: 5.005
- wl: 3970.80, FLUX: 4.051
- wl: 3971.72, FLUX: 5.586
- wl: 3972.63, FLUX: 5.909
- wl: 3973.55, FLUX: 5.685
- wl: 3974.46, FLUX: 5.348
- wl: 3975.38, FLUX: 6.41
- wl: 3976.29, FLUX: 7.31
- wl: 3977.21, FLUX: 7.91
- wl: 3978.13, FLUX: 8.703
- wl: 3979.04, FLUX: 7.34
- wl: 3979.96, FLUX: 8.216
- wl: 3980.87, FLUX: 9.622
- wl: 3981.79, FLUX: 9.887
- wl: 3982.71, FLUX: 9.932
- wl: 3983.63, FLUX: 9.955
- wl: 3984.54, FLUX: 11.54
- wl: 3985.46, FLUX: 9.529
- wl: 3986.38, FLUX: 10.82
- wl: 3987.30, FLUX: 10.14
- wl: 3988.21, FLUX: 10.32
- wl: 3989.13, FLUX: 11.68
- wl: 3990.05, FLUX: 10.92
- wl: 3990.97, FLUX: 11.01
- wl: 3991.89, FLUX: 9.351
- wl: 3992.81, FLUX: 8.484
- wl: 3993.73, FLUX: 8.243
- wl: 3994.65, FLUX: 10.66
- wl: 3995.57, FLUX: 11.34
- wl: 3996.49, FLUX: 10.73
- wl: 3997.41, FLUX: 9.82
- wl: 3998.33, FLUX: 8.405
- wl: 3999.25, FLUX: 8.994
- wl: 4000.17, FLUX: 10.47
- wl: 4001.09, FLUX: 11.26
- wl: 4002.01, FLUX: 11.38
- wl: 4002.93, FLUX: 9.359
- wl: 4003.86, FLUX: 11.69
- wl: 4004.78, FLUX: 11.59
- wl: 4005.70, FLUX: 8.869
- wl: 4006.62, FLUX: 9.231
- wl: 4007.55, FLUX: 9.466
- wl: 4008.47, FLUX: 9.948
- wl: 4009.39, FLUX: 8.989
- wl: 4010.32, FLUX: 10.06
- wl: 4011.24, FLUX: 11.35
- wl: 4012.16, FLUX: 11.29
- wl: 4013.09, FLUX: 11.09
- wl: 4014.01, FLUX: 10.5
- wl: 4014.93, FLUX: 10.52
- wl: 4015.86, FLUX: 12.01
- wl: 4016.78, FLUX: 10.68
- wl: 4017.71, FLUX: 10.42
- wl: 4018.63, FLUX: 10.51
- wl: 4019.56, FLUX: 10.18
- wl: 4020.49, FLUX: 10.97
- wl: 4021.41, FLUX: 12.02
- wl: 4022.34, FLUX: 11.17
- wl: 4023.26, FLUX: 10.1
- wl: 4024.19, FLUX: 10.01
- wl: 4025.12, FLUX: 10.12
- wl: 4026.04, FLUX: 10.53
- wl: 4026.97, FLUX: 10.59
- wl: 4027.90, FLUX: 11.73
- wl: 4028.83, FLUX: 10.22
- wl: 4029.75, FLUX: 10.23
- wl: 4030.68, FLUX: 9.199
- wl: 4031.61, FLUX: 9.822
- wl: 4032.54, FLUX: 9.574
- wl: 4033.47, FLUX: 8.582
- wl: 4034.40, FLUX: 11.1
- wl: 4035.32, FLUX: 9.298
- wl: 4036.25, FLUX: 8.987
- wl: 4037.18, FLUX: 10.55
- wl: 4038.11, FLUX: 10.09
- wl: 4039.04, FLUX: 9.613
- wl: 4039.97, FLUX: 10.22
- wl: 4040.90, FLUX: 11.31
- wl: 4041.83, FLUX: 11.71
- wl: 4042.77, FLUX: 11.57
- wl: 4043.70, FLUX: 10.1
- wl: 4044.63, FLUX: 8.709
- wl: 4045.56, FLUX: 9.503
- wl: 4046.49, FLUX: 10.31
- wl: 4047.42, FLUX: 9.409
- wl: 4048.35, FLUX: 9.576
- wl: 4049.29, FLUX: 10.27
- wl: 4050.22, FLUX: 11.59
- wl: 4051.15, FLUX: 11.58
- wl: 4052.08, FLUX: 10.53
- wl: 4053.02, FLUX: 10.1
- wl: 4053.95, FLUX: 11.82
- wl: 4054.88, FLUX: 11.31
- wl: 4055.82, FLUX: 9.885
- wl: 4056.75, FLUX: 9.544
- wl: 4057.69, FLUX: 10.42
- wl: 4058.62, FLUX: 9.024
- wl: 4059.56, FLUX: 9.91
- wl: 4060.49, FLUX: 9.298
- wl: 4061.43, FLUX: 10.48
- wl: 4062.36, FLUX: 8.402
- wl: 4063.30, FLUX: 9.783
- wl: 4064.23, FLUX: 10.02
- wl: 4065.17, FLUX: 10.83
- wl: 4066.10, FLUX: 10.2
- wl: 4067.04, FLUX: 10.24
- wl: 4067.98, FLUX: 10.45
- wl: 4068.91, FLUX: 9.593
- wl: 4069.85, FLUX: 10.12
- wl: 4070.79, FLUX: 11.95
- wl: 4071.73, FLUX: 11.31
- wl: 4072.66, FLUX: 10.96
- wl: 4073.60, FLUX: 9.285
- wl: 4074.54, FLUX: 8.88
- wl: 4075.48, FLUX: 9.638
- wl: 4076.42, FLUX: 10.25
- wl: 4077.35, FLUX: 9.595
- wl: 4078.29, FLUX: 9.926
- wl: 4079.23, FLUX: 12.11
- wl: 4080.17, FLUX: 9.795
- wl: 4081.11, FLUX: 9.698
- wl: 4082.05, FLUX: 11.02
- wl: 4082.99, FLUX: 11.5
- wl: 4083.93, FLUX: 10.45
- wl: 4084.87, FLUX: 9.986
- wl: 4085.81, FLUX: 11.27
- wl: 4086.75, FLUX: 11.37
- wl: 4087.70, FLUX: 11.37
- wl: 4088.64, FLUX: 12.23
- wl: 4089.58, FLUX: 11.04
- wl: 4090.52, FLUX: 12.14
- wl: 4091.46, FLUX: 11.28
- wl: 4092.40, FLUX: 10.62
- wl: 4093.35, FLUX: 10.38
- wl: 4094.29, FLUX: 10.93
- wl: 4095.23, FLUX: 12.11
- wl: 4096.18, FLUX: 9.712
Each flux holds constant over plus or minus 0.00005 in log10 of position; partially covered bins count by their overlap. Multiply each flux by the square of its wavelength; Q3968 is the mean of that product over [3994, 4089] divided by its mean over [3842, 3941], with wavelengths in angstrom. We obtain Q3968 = 1.52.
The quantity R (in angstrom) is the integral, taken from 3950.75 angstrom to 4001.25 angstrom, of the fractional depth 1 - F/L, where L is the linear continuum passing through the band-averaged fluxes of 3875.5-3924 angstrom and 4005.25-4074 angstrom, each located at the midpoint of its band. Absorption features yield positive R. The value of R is 4.9 angstrom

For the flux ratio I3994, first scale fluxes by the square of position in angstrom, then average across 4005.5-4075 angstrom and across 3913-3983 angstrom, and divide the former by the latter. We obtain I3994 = 1.51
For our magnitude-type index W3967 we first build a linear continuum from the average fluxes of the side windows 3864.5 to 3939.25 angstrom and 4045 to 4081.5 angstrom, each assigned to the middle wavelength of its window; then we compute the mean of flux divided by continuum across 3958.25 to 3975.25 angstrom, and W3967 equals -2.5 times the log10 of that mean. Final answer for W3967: 0.36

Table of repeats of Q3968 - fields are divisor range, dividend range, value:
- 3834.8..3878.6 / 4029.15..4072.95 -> 1.63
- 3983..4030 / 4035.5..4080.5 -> 1.01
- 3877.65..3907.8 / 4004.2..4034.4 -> 1.46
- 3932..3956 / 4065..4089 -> 1.64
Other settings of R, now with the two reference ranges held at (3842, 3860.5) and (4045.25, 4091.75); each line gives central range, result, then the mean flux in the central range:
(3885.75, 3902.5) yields -1.6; 7.88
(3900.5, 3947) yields 3.3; 7.15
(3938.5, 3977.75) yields 5.9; 7.09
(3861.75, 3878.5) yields -4.6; 8.59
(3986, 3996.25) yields -1.5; 10.3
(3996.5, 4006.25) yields -1.1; 10.2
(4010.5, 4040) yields -2.5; 10.4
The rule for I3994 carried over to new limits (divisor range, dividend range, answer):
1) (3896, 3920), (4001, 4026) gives 1.35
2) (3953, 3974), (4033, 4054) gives 1.57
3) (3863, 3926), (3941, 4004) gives 1.08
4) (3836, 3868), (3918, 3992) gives 1.22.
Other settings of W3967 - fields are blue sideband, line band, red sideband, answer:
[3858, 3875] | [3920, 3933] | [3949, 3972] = 0.13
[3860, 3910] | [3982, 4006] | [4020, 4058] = -0.07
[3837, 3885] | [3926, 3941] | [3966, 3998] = 0.37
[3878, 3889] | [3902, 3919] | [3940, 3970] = -0.16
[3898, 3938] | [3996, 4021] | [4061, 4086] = -0.15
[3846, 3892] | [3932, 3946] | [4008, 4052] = 0.44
